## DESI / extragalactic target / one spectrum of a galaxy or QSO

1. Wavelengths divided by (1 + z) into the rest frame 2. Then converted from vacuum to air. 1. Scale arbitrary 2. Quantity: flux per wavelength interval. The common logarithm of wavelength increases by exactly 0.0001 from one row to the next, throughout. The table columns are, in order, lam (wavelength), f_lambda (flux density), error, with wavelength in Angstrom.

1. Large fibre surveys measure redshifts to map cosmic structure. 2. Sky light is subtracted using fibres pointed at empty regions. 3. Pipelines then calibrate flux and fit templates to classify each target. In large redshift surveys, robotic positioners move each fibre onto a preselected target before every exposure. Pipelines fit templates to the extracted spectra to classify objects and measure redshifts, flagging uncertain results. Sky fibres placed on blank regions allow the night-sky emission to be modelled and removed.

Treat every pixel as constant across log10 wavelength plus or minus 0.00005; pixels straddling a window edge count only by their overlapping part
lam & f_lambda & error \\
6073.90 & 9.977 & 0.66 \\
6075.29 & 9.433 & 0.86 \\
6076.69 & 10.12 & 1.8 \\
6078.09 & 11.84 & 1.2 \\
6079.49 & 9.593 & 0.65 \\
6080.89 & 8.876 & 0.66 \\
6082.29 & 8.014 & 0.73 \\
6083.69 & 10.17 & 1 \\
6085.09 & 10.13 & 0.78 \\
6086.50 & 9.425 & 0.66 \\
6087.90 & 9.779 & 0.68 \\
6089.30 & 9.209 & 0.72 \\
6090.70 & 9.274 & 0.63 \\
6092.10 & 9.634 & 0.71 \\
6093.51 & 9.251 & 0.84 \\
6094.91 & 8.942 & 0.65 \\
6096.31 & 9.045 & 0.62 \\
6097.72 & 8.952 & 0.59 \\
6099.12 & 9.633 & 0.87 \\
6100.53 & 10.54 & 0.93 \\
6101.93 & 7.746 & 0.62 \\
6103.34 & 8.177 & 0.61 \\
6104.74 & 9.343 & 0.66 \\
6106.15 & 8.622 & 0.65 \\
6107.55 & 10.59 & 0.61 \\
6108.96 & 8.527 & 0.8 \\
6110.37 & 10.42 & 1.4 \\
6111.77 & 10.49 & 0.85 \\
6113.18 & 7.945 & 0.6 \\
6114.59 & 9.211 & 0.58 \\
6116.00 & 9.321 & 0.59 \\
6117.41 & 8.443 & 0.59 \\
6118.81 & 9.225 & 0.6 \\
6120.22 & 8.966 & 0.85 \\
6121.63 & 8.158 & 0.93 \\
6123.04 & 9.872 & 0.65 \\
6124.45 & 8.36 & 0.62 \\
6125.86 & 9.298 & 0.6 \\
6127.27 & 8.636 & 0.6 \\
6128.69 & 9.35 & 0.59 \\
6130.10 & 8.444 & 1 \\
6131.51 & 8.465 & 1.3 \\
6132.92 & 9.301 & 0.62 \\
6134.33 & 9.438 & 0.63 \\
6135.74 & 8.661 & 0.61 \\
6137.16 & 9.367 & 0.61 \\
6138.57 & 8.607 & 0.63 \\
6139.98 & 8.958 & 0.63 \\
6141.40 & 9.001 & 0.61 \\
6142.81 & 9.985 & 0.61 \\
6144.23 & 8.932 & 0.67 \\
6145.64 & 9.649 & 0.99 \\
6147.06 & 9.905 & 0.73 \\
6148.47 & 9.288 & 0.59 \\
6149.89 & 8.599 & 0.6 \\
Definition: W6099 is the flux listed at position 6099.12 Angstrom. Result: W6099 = 9.633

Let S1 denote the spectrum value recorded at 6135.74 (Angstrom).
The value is 8.661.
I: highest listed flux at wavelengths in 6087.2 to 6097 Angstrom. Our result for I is 9.779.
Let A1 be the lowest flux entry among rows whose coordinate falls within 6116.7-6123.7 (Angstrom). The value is 8.158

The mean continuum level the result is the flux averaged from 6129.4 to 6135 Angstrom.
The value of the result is 8.92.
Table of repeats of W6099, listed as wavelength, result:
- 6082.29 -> 8.014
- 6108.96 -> 8.527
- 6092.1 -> 9.634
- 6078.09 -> 11.84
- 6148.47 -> 9.288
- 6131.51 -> 8.465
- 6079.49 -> 9.593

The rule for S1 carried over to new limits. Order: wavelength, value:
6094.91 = 8.942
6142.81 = 9.985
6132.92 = 9.301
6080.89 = 8.876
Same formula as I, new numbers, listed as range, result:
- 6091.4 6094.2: 9.634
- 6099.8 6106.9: 10.54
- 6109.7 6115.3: 10.49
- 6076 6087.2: 11.84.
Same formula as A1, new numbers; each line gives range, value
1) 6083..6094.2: 9.209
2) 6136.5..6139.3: 8.607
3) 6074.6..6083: 8.014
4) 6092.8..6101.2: 8.942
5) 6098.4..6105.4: 7.746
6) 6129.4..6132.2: 8.444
